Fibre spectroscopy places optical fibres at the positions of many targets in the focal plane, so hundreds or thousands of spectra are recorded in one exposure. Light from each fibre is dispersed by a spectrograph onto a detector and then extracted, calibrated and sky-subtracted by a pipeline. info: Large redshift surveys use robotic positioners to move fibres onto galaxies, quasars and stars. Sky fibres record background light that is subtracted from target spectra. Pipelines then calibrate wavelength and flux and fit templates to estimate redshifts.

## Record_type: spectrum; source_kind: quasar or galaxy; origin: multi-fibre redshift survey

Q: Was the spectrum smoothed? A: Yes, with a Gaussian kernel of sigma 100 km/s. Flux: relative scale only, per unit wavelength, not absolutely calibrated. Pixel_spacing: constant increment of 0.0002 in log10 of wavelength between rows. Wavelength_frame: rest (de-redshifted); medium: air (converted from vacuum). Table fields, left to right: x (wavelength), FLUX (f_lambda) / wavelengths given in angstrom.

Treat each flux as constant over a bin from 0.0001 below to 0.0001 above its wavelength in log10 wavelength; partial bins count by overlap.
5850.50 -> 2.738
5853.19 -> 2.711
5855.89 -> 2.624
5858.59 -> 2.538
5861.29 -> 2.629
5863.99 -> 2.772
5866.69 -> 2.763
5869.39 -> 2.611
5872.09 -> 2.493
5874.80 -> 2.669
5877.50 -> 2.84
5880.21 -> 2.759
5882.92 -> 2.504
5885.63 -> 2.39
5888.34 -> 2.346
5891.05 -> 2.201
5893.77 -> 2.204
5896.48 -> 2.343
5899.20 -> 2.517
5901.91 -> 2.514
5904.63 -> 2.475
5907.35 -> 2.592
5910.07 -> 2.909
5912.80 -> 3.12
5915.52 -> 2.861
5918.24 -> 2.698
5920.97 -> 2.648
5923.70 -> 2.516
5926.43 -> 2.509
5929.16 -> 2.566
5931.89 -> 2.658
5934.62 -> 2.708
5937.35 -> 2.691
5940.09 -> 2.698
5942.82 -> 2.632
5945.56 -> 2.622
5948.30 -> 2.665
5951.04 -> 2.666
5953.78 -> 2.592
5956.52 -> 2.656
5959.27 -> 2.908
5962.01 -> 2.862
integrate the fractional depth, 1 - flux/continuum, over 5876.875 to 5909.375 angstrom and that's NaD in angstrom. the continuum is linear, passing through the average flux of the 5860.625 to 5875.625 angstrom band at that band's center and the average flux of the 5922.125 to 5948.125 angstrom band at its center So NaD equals 2.1 angstrom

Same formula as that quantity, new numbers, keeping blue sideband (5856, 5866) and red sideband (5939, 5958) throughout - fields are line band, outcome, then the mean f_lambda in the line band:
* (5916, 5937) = 0.2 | 2.63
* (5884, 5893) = 1.1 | 2.31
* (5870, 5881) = -0.1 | 2.68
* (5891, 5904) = 1.3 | 2.38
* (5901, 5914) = -0.4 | 2.72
